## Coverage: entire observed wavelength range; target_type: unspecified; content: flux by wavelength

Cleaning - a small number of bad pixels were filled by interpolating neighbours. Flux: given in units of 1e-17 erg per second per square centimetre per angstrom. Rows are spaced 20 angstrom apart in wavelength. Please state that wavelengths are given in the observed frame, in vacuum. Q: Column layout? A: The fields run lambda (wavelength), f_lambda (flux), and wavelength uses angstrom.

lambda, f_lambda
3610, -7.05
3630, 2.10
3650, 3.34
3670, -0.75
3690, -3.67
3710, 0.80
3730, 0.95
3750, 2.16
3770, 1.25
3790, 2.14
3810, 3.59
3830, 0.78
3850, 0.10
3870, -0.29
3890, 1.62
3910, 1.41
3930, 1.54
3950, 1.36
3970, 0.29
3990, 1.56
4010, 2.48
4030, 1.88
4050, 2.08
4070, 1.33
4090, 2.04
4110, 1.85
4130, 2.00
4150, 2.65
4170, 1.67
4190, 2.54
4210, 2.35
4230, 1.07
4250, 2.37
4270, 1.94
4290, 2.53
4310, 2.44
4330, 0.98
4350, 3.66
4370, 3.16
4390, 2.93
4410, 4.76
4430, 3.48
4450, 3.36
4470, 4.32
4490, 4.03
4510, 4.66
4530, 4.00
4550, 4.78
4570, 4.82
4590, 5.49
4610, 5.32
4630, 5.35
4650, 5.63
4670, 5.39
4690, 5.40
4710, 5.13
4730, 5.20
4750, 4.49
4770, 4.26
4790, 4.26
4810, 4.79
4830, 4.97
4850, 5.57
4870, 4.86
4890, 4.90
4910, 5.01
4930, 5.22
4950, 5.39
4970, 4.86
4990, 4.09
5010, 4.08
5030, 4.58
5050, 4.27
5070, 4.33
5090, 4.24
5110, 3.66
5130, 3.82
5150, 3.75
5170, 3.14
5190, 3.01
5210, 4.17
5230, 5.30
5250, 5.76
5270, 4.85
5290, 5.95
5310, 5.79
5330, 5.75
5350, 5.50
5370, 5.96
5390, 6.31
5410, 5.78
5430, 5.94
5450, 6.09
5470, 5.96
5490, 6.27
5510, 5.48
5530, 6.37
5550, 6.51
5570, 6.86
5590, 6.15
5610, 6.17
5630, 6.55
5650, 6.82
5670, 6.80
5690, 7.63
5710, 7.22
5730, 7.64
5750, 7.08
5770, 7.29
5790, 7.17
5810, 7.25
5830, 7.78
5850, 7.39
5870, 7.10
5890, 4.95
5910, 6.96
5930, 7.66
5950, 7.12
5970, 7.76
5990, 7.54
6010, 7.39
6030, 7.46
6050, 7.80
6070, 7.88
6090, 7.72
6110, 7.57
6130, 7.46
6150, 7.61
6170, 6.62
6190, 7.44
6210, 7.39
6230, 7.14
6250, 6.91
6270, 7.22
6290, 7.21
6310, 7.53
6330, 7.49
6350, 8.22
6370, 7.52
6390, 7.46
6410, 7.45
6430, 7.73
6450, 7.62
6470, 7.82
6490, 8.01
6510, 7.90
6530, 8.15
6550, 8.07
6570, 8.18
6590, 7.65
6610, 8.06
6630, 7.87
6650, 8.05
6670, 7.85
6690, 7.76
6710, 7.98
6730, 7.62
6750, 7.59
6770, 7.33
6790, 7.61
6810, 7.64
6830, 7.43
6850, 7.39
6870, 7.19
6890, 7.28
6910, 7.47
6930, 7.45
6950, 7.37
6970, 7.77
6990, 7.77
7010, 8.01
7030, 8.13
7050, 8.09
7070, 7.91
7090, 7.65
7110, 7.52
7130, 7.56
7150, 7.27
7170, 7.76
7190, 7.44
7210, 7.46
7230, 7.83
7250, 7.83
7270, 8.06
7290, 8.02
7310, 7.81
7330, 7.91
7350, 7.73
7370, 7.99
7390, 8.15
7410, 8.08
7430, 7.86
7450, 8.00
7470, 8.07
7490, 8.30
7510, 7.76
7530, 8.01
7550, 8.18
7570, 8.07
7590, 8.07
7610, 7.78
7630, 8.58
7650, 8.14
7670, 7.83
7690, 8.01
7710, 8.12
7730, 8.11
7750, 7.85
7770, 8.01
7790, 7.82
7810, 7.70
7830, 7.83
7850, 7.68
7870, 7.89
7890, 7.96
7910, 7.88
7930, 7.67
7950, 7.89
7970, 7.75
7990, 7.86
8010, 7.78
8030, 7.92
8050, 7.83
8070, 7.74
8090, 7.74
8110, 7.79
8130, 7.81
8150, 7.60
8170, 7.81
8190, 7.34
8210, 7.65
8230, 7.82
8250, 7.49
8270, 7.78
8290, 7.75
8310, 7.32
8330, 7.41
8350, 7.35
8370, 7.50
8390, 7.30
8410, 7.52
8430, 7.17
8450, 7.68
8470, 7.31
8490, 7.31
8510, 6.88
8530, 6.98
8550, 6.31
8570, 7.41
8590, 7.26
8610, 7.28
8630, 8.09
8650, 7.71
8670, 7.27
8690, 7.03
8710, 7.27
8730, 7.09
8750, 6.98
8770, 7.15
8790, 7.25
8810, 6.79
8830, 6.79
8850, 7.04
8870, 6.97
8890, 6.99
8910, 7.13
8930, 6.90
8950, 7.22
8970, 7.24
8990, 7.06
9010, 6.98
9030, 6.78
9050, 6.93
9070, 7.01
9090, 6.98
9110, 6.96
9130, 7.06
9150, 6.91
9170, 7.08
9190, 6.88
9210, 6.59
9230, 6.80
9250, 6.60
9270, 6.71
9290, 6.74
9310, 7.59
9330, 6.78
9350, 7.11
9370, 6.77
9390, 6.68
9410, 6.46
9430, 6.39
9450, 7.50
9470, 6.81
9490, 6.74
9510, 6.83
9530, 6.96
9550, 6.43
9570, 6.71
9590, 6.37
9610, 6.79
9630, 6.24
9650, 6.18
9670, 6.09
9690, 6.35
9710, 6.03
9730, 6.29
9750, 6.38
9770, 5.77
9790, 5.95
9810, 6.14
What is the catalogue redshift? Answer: 0.00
